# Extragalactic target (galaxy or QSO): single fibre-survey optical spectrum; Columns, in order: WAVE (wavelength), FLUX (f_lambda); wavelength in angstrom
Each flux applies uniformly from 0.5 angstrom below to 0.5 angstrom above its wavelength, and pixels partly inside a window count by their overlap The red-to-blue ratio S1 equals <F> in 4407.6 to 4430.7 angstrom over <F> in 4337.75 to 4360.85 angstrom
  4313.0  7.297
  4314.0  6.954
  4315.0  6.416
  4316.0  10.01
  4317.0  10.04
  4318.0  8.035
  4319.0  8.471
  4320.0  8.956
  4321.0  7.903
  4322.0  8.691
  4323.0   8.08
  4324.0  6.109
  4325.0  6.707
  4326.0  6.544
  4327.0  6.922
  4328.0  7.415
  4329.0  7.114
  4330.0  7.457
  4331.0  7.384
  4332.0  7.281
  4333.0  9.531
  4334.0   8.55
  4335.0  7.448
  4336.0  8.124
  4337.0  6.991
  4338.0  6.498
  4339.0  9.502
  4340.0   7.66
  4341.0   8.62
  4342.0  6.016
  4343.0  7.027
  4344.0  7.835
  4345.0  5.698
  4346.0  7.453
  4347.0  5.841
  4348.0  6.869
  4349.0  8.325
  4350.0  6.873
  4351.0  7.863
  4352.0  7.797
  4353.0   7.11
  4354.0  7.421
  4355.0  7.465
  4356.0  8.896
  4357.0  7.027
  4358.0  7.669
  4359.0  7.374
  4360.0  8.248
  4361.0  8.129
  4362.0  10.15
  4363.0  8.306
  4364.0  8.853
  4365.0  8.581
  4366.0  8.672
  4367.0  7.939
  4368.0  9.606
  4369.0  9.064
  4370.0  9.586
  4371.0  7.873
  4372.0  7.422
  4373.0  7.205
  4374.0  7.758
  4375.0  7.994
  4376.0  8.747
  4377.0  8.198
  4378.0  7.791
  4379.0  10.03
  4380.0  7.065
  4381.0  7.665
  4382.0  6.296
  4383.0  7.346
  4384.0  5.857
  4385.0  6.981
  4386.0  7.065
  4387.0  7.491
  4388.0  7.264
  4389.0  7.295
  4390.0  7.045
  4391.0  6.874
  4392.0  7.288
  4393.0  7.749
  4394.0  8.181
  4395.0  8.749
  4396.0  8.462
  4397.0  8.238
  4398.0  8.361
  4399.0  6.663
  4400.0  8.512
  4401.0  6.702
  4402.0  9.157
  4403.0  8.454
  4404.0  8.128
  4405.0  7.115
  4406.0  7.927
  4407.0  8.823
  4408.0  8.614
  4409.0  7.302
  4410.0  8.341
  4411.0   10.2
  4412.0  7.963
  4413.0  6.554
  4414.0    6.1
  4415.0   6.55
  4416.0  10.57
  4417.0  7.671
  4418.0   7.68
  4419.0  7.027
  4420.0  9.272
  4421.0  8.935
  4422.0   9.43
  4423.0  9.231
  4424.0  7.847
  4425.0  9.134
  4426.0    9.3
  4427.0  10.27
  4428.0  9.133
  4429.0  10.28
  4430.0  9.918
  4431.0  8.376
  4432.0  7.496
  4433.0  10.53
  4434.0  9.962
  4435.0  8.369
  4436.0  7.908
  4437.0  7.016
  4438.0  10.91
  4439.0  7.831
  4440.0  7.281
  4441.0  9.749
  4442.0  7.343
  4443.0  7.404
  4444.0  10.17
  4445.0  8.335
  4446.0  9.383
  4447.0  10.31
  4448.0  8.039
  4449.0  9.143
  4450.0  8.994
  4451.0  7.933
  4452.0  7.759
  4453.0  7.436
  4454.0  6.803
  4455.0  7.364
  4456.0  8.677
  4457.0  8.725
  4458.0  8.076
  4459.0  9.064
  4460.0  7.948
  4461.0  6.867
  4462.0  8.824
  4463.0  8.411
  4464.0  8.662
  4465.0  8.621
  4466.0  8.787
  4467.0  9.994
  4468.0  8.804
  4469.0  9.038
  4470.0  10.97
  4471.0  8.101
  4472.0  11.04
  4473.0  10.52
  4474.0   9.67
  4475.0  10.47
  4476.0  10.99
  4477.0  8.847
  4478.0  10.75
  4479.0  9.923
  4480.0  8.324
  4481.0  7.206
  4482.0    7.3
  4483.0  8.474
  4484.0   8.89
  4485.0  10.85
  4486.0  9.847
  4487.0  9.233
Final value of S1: 1.1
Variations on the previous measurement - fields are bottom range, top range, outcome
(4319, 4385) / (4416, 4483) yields 1.14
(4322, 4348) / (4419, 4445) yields 1.20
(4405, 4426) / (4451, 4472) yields 1.03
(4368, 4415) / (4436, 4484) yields 1.12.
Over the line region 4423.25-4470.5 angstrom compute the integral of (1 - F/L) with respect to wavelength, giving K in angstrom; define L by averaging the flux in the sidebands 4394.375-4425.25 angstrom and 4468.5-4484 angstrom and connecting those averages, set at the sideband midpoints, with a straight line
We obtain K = 0.81 angstrom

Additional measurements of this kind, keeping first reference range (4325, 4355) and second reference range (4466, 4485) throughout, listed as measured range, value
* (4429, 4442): 0.1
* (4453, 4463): 1.2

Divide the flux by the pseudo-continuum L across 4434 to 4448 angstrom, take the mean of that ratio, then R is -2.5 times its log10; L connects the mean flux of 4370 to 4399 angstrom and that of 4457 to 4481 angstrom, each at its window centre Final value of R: 0.01 mag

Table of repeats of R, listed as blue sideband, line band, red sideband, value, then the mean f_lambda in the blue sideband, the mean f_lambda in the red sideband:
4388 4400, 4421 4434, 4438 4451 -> -0.11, 7.73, 8.72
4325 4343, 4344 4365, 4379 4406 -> -0.02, 7.55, 7.59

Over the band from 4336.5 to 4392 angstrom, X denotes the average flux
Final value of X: 7.71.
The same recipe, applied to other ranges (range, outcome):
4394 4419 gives 8.02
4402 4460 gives 8.49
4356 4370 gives 8.49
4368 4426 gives 7.97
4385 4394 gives 7.29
